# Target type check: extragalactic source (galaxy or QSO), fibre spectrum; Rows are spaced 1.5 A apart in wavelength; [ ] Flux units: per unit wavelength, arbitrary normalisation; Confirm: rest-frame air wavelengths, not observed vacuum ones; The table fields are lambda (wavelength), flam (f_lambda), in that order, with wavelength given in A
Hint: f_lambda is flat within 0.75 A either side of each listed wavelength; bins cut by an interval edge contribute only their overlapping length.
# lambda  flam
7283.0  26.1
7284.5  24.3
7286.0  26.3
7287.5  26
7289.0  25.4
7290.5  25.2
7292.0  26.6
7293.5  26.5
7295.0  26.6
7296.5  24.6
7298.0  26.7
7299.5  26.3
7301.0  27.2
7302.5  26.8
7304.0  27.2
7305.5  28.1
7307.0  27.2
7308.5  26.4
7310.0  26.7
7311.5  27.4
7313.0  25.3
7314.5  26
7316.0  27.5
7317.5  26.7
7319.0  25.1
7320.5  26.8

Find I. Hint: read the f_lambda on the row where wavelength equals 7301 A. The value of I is 27.2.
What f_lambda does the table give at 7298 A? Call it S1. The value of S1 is 26.7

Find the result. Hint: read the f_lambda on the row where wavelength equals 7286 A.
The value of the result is 26.3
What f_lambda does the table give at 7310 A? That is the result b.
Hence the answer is 26.7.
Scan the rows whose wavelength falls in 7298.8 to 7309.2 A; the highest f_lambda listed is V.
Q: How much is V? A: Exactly 28.1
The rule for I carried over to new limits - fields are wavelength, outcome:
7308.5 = 26.4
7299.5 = 26.3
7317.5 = 26.7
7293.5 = 26.5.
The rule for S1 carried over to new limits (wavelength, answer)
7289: 25.4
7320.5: 26.8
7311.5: 27.4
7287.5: 26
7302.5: 26.8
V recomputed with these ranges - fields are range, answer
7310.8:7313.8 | 27.4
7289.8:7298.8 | 26.7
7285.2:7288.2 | 26.3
